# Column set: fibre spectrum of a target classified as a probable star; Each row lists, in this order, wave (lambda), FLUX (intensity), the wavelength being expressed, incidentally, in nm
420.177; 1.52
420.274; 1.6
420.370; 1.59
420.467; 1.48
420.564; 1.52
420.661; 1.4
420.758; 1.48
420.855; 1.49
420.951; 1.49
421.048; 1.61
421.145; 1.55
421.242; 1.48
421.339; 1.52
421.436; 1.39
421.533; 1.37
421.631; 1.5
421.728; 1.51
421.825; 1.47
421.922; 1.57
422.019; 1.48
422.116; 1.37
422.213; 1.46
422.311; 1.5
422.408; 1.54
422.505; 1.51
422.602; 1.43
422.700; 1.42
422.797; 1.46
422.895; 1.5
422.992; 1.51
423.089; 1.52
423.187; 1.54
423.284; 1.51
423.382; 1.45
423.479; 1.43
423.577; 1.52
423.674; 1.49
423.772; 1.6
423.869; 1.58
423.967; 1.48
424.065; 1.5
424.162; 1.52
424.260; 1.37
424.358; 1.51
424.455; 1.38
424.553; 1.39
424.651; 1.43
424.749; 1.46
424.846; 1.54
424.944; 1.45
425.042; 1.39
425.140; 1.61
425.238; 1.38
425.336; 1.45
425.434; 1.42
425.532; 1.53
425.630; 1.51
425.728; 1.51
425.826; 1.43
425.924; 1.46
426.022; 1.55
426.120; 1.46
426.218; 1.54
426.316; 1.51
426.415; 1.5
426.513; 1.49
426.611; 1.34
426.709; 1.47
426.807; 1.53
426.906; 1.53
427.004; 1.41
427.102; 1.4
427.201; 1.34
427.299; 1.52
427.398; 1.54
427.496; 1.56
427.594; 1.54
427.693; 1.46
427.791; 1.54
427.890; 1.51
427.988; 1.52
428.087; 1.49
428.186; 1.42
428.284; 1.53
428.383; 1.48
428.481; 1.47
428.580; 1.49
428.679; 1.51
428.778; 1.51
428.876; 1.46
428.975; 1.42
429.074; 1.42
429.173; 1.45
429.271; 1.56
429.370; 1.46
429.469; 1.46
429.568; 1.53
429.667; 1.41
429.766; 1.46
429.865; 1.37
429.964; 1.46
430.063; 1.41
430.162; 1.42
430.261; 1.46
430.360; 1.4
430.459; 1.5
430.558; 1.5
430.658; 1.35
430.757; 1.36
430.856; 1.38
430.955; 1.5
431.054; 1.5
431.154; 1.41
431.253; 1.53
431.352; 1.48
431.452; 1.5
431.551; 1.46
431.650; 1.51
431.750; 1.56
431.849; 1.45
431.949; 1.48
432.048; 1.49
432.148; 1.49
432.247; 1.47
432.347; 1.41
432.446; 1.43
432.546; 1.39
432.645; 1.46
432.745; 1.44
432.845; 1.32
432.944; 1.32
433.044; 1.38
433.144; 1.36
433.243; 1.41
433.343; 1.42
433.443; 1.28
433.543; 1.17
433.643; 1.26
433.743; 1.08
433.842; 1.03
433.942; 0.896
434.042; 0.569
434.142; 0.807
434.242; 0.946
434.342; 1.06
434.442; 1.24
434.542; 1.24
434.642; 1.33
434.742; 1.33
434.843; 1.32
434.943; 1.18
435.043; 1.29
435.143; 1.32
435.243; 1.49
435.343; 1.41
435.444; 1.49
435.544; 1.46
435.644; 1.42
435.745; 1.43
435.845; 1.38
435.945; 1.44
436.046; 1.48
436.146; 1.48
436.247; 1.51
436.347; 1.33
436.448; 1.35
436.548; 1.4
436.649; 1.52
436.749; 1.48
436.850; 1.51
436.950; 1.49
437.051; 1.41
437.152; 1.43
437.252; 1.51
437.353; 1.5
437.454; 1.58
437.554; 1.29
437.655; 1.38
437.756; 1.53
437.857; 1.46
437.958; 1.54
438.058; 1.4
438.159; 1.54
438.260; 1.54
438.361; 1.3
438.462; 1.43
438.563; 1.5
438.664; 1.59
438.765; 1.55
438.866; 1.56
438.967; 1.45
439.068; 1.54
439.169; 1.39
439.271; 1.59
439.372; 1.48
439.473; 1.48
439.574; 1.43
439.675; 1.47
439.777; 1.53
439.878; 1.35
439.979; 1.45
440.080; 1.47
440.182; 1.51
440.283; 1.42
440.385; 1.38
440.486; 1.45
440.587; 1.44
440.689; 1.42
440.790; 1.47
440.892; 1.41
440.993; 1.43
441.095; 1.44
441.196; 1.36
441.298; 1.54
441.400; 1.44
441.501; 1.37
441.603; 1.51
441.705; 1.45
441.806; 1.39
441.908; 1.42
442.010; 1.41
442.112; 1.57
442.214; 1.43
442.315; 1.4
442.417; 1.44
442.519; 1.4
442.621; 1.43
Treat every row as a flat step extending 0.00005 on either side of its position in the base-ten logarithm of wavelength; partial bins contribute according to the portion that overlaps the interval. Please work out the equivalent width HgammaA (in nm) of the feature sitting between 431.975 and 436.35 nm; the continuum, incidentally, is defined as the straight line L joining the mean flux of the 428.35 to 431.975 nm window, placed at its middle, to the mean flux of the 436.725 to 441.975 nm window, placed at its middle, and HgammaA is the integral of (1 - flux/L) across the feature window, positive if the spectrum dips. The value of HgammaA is 0.463 nm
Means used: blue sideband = 1.46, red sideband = 1.46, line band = 1.31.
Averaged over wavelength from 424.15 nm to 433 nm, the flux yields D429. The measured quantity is 1.46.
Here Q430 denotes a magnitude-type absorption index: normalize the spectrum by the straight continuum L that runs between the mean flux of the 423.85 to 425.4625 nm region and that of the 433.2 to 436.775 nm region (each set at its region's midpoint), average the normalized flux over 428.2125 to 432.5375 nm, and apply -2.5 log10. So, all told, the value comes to -0.08 mag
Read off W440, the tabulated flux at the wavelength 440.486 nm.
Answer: 1.45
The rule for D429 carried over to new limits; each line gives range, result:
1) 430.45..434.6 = 1.33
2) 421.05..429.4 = 1.48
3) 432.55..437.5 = 1.33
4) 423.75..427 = 1.48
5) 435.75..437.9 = 1.45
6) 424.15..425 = 1.45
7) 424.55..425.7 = 1.47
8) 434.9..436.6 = 1.4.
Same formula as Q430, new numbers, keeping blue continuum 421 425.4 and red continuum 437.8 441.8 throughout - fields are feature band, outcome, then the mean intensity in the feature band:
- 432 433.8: 0.08 mag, 1.36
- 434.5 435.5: 0.10 mag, 1.34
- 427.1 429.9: 0.00 mag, 1.48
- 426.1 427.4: 0.01 mag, 1.47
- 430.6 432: 0.01 mag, 1.46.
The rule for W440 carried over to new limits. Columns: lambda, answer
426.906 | 1.53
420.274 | 1.6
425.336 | 1.45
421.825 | 1.47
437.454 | 1.58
